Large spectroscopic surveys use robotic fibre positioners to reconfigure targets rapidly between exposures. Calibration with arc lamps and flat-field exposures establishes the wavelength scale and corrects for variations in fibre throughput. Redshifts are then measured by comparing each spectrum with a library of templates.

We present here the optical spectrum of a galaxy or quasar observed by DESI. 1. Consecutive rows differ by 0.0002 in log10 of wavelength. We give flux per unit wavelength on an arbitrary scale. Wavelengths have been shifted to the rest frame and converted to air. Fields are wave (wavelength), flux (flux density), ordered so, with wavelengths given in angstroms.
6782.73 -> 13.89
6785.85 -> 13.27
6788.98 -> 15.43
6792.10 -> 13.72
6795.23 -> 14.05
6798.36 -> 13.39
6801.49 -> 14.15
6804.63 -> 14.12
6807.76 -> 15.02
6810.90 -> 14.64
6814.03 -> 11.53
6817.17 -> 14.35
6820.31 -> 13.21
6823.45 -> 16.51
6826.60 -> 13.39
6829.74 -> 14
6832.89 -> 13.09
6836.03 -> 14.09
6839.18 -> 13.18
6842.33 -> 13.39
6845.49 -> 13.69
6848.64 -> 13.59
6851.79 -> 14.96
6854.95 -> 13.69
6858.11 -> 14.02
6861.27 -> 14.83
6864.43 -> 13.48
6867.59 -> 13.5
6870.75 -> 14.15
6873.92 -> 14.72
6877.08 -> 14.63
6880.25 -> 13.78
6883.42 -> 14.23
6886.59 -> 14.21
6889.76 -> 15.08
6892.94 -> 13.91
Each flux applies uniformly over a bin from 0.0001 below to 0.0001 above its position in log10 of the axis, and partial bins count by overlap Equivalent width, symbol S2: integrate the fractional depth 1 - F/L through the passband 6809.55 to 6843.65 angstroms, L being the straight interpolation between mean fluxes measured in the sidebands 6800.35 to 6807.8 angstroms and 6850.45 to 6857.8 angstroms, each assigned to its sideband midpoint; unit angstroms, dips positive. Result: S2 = 1.25 angstroms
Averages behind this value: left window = 14.3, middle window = 13.8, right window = 14.2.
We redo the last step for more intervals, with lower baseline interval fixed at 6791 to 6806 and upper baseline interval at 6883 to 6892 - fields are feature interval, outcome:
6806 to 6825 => -0.28 angstroms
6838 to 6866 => 0.73 angstroms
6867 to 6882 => 0.21 angstroms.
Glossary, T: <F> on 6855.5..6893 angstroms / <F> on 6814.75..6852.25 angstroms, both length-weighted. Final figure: 1.02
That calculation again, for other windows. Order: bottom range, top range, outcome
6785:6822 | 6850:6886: 1.02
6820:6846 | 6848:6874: 1.02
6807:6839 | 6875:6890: 1.03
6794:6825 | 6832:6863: 0.98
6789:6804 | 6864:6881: 1.01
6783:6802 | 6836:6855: 0.98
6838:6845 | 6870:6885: 1.07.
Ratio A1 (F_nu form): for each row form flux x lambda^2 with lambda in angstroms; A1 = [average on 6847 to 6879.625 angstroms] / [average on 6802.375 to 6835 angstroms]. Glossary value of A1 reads 1.0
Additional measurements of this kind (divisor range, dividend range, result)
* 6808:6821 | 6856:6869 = 1.04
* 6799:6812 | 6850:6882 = 1.00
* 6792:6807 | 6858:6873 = 1.02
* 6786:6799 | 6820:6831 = 1.03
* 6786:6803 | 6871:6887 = 1.04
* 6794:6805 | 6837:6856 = 1.00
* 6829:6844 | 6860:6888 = 1.06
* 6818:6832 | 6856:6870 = 0.99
